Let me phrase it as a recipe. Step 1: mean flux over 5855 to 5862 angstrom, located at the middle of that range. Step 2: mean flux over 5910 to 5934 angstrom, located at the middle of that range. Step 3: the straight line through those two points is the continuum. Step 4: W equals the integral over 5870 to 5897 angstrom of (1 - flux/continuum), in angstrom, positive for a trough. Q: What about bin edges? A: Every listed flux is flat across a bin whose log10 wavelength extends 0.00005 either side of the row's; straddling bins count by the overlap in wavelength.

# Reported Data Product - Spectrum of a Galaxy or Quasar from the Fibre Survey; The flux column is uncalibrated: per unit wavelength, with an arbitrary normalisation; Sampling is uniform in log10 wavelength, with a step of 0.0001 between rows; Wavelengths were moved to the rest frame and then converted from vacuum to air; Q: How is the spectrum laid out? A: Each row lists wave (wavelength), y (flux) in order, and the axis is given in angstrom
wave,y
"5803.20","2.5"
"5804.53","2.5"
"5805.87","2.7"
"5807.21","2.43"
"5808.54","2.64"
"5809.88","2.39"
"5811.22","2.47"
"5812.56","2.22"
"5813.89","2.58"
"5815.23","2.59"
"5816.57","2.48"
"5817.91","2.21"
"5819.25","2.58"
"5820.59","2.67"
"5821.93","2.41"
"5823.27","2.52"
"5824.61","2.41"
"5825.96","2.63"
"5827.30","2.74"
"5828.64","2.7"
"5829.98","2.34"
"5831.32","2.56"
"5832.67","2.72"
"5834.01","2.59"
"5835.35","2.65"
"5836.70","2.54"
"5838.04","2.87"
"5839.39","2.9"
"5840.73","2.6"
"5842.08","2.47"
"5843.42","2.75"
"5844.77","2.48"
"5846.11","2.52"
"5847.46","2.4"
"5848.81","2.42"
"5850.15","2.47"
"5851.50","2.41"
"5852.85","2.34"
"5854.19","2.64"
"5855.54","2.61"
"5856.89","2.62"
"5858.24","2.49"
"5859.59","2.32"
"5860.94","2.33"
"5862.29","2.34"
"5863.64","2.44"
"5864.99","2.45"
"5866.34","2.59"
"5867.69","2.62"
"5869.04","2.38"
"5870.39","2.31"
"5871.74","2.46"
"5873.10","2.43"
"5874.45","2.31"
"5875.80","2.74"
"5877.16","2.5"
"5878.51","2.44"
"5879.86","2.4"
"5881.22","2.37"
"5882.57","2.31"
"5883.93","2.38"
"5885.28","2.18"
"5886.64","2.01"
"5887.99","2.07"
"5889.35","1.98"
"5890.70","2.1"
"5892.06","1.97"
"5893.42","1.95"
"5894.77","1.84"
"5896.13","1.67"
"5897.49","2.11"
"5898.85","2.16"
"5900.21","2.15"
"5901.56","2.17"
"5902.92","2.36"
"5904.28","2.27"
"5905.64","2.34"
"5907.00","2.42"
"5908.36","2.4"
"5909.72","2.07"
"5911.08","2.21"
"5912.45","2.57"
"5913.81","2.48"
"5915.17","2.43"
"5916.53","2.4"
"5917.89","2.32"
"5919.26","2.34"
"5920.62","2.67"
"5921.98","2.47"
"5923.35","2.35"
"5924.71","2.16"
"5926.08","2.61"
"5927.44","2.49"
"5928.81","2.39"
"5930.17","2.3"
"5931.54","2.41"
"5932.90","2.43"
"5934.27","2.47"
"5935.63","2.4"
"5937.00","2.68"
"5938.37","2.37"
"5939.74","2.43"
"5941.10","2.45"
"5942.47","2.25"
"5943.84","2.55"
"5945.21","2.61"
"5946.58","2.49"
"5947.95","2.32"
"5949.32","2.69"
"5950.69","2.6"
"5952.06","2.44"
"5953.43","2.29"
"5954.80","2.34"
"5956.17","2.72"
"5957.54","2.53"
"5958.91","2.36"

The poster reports 2.5 angstrom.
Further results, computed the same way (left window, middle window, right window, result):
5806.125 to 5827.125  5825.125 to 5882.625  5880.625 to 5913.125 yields -4.3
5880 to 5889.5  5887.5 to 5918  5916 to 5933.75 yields 1.5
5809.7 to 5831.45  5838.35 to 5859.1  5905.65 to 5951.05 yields -0.5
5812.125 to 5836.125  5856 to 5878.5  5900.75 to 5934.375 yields 0.0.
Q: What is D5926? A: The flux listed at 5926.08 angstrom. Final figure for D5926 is 2.61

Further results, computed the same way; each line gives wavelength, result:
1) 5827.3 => 2.74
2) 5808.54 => 2.64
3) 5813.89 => 2.58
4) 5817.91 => 2.21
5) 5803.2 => 2.5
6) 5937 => 2.68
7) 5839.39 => 2.9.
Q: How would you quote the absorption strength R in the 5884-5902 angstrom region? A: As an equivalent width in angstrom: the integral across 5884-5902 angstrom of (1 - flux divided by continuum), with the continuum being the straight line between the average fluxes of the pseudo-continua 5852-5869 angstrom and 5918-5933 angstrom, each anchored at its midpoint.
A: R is 3.0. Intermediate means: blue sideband 2.48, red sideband 2.42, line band 2.04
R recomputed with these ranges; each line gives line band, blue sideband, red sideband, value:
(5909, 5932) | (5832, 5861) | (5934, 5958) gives 0.98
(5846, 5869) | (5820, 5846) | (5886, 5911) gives -0.44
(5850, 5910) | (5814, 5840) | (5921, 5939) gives 4.70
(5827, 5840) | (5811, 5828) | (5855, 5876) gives -0.88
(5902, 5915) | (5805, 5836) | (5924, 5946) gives 0.60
